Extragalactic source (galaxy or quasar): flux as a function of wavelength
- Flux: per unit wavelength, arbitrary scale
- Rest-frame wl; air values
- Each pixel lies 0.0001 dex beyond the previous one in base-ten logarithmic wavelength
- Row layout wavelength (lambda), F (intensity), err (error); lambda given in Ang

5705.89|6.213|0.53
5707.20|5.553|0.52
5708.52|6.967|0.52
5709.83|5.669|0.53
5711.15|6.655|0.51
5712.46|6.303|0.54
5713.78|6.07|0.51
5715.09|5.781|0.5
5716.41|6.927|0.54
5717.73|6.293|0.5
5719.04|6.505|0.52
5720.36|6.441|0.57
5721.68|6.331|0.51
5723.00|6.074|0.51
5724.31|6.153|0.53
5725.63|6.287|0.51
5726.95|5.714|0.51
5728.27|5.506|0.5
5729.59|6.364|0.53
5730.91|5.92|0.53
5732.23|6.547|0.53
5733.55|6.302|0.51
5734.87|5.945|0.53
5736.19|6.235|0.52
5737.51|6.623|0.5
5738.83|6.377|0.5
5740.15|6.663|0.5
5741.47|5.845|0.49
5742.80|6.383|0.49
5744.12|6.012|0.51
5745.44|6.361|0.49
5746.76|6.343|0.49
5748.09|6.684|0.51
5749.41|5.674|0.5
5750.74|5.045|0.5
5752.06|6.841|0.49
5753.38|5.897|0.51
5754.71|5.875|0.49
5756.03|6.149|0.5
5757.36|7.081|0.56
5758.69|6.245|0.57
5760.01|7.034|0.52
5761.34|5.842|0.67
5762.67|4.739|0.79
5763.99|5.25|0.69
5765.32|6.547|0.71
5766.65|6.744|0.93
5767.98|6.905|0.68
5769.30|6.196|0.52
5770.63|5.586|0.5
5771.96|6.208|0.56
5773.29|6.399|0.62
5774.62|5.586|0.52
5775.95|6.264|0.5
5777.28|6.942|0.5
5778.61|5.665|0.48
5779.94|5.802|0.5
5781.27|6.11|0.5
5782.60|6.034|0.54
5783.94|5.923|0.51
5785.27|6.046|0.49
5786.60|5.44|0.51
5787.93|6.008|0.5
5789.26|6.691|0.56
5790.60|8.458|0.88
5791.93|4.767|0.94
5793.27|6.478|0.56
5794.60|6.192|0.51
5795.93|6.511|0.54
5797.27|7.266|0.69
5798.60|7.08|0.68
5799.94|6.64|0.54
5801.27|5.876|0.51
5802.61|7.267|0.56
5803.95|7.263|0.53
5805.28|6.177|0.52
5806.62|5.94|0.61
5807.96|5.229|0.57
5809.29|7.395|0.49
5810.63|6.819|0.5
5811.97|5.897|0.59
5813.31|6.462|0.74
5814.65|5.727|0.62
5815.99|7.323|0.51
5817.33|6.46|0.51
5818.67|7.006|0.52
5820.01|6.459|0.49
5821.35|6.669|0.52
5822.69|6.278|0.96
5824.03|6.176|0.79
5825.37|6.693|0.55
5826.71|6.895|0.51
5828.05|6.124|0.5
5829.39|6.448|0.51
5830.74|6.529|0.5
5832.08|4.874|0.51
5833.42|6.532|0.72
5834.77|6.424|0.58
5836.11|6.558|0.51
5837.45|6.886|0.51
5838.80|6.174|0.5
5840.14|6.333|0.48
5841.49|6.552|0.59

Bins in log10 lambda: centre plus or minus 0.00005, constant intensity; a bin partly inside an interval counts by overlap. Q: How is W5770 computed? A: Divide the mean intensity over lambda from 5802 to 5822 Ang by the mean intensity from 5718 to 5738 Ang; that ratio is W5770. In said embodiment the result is 1.05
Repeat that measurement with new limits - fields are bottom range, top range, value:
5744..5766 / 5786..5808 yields 1.06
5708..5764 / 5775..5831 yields 1.03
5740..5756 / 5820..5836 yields 1.04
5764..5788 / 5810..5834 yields 1.05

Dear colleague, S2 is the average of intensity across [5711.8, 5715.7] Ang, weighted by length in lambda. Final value 6.07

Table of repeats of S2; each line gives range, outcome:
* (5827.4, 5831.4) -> 6.36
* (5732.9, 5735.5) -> 6.13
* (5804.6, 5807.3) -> 6.07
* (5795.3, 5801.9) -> 6.68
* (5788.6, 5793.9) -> 6.59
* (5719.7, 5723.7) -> 6.28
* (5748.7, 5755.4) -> 5.88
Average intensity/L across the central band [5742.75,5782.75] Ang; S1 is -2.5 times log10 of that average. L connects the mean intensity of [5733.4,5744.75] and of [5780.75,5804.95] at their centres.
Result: 0.035 mag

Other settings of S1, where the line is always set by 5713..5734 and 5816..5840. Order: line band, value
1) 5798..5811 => -0.03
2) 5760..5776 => 0.04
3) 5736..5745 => -0.01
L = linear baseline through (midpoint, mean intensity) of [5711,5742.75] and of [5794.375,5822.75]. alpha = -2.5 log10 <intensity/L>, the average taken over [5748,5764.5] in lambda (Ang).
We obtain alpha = 0.06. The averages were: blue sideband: 6.24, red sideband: 6.55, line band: 6.01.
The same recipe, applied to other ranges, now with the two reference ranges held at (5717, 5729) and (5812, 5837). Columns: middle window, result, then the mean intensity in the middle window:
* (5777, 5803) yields 0.00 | 6.34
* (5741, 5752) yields 0.02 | 6.09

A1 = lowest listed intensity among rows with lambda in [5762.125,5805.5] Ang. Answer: 4.739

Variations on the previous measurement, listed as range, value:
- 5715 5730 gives 5.506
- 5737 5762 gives 5.045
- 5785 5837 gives 4.767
